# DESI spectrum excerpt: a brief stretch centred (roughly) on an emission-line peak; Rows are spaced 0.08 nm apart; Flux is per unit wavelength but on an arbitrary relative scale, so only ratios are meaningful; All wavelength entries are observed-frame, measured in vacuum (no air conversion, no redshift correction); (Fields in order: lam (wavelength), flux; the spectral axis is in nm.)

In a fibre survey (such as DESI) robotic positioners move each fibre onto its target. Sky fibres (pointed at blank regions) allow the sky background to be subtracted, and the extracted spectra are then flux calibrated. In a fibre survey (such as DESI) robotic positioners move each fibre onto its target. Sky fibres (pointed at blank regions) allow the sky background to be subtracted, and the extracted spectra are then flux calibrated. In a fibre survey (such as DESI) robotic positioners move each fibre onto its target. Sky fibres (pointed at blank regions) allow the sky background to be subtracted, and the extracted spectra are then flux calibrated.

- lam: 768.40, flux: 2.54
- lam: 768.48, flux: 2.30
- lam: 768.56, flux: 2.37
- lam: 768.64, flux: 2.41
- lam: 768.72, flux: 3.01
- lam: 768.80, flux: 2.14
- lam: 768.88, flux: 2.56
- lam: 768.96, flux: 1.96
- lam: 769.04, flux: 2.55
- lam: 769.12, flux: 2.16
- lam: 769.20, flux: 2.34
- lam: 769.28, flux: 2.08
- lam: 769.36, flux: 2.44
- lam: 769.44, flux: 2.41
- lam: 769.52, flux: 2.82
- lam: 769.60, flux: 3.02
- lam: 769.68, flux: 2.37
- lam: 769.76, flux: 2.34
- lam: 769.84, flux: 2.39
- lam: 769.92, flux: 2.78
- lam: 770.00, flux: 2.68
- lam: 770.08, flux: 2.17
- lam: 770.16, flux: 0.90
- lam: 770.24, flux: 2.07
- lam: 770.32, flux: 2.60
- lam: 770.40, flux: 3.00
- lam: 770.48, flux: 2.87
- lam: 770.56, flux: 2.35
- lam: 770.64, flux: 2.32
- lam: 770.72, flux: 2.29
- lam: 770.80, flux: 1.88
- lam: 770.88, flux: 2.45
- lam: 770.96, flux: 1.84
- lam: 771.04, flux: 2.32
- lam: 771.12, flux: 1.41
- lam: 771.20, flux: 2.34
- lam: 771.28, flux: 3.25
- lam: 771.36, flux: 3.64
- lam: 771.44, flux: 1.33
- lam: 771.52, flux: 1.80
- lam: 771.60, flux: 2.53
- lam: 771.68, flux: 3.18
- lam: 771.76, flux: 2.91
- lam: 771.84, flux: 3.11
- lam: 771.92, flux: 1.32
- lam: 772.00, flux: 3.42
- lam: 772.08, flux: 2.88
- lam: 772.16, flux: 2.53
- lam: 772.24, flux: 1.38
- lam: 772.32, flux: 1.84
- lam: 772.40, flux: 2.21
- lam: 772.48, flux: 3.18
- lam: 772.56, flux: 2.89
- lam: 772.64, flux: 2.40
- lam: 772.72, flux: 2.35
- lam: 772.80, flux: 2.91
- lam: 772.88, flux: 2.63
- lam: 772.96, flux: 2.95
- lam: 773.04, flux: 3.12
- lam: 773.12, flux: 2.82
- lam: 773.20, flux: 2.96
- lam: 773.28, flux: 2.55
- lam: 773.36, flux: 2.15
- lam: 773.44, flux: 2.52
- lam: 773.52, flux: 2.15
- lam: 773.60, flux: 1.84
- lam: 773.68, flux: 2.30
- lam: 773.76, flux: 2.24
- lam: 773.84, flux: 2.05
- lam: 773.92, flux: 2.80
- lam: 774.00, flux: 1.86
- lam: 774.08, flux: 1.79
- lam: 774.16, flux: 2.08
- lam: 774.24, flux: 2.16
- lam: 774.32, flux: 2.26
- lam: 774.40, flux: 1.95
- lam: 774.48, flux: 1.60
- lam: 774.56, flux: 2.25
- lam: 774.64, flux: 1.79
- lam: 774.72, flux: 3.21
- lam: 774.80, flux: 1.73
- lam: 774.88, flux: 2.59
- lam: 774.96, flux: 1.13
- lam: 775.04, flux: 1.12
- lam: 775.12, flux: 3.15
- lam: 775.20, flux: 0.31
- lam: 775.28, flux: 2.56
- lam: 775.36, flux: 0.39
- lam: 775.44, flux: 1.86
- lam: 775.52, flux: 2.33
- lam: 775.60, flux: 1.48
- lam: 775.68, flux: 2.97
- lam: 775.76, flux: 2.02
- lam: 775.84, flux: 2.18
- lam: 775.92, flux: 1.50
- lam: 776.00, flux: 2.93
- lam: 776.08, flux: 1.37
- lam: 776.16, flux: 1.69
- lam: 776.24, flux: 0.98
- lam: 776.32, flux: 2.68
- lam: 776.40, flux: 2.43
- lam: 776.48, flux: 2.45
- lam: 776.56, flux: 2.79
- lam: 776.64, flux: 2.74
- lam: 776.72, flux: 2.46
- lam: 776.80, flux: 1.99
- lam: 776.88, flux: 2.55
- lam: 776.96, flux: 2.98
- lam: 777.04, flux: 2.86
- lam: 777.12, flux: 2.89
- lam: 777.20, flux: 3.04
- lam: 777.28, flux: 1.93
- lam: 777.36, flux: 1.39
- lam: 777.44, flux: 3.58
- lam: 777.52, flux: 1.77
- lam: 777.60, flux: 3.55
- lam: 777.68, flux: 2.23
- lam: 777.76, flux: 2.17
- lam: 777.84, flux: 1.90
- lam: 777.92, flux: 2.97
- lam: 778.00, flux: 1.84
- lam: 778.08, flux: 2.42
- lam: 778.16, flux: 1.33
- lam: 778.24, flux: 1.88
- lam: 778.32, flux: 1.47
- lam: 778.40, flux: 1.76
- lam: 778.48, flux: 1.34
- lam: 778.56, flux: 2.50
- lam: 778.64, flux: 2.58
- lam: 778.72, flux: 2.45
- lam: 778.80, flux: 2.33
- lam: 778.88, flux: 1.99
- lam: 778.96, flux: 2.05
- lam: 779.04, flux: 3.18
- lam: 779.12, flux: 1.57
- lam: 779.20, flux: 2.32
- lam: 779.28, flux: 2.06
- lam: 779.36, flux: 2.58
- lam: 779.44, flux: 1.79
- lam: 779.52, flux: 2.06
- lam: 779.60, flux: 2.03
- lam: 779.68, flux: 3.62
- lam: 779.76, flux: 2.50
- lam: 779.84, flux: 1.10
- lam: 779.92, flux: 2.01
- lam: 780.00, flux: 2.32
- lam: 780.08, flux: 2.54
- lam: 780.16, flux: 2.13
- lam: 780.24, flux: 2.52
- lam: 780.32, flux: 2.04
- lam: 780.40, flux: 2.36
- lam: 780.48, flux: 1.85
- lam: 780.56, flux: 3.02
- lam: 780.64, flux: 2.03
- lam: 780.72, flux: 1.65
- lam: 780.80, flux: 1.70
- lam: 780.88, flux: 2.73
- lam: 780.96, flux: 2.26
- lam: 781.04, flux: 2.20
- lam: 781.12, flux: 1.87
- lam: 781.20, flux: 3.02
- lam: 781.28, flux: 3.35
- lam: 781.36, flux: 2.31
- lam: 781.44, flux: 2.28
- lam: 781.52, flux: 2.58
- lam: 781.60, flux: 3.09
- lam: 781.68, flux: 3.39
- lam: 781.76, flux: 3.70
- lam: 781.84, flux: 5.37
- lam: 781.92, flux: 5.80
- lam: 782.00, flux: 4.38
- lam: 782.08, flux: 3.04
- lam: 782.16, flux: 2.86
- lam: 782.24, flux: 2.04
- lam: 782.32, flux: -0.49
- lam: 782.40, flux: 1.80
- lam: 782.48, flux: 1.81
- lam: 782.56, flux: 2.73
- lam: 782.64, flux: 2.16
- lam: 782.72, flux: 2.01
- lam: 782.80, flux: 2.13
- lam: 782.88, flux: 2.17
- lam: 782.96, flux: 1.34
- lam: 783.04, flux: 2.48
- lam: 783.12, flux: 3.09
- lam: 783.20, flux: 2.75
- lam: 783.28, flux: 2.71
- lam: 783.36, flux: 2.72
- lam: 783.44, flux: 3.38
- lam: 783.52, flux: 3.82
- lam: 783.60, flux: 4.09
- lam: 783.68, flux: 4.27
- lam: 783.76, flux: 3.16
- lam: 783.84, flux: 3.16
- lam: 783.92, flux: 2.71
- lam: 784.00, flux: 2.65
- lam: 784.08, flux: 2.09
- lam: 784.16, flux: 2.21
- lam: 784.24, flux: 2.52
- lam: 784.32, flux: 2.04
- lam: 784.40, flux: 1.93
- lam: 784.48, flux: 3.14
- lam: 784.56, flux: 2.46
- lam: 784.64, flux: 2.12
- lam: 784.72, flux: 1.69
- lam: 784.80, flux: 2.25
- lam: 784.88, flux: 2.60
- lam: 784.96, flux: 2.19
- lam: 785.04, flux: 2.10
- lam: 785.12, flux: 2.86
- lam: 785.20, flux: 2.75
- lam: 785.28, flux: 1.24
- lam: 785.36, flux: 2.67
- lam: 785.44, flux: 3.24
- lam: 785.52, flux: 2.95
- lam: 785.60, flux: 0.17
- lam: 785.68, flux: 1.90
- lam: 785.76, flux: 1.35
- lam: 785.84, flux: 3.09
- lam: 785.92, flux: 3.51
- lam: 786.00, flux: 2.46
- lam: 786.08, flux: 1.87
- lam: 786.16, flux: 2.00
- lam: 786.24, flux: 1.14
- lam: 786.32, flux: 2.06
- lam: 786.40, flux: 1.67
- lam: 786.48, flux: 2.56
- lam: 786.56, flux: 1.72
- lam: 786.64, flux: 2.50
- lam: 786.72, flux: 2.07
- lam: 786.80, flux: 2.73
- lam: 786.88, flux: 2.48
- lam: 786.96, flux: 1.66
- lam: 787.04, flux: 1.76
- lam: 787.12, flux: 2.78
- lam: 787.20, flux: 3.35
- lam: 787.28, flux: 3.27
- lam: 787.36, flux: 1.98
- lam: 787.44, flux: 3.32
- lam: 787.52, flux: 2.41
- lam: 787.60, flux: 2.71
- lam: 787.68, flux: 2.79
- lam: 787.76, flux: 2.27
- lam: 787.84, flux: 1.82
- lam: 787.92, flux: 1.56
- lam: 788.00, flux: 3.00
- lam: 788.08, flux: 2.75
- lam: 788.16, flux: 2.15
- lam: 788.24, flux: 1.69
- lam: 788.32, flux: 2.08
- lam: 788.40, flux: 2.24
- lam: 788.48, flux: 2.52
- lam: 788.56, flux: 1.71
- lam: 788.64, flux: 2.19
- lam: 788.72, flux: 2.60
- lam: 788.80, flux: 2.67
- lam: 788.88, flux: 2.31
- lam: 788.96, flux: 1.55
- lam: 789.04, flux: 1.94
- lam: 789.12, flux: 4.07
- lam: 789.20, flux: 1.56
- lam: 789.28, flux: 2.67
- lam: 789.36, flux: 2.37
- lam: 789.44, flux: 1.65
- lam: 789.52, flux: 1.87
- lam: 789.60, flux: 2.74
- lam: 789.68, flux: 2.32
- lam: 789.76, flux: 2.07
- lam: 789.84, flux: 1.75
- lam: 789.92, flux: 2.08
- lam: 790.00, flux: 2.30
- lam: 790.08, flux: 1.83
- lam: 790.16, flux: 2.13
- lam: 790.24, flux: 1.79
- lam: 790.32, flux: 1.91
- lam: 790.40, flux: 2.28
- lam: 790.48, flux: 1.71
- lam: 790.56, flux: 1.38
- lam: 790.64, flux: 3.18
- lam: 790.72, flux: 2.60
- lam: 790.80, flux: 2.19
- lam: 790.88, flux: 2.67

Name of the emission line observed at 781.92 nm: [S II]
